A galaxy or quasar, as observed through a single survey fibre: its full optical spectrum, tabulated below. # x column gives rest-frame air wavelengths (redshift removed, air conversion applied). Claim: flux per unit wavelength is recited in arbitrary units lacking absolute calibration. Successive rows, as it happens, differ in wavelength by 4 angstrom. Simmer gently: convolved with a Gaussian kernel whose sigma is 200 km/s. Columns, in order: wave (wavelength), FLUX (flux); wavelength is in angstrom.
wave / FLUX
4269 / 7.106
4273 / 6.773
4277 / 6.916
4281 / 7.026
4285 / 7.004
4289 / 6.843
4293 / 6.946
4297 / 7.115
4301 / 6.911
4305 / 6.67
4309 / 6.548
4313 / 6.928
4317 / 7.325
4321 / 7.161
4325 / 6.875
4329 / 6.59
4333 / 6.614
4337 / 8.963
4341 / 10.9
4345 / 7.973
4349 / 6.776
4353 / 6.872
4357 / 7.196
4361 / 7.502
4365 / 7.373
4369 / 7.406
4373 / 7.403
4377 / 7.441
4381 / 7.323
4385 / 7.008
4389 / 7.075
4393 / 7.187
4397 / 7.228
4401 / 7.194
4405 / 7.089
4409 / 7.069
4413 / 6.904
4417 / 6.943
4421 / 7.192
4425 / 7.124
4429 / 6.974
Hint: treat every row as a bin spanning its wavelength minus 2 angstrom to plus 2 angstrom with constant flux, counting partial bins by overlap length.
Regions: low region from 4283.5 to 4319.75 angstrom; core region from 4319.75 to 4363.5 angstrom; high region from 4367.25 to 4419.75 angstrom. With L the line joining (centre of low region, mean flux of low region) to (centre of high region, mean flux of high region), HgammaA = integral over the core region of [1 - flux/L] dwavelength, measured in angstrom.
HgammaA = -3.5 angstrom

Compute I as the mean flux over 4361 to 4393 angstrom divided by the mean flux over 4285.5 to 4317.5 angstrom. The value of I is 1.06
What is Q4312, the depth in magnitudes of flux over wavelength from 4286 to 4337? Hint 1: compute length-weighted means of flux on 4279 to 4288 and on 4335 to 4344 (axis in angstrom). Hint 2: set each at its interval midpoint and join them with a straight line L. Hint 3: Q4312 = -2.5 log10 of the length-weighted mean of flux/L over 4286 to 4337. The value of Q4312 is 0.19 mag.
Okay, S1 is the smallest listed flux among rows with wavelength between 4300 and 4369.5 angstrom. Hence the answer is 6.548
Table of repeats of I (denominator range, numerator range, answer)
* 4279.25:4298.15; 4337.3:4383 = 1.10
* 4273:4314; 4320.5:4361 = 1.10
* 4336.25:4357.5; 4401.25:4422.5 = 0.87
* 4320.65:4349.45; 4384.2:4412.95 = 0.91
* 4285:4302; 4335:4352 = 1.23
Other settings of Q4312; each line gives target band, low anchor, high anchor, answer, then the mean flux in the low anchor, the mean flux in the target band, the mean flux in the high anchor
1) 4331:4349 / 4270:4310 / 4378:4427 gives -0.200 mag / 6.89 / 8.41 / 7.12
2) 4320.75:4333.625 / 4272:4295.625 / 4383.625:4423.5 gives 0.032 mag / 6.93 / 6.78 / 7.09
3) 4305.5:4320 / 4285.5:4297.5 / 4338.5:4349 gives 0.123 mag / 6.95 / 6.92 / 8.91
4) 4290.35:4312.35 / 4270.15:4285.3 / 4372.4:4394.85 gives 0.024 mag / 6.93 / 6.84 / 7.23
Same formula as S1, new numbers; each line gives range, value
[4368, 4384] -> 7.323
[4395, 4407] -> 7.089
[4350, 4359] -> 6.872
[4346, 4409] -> 6.776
